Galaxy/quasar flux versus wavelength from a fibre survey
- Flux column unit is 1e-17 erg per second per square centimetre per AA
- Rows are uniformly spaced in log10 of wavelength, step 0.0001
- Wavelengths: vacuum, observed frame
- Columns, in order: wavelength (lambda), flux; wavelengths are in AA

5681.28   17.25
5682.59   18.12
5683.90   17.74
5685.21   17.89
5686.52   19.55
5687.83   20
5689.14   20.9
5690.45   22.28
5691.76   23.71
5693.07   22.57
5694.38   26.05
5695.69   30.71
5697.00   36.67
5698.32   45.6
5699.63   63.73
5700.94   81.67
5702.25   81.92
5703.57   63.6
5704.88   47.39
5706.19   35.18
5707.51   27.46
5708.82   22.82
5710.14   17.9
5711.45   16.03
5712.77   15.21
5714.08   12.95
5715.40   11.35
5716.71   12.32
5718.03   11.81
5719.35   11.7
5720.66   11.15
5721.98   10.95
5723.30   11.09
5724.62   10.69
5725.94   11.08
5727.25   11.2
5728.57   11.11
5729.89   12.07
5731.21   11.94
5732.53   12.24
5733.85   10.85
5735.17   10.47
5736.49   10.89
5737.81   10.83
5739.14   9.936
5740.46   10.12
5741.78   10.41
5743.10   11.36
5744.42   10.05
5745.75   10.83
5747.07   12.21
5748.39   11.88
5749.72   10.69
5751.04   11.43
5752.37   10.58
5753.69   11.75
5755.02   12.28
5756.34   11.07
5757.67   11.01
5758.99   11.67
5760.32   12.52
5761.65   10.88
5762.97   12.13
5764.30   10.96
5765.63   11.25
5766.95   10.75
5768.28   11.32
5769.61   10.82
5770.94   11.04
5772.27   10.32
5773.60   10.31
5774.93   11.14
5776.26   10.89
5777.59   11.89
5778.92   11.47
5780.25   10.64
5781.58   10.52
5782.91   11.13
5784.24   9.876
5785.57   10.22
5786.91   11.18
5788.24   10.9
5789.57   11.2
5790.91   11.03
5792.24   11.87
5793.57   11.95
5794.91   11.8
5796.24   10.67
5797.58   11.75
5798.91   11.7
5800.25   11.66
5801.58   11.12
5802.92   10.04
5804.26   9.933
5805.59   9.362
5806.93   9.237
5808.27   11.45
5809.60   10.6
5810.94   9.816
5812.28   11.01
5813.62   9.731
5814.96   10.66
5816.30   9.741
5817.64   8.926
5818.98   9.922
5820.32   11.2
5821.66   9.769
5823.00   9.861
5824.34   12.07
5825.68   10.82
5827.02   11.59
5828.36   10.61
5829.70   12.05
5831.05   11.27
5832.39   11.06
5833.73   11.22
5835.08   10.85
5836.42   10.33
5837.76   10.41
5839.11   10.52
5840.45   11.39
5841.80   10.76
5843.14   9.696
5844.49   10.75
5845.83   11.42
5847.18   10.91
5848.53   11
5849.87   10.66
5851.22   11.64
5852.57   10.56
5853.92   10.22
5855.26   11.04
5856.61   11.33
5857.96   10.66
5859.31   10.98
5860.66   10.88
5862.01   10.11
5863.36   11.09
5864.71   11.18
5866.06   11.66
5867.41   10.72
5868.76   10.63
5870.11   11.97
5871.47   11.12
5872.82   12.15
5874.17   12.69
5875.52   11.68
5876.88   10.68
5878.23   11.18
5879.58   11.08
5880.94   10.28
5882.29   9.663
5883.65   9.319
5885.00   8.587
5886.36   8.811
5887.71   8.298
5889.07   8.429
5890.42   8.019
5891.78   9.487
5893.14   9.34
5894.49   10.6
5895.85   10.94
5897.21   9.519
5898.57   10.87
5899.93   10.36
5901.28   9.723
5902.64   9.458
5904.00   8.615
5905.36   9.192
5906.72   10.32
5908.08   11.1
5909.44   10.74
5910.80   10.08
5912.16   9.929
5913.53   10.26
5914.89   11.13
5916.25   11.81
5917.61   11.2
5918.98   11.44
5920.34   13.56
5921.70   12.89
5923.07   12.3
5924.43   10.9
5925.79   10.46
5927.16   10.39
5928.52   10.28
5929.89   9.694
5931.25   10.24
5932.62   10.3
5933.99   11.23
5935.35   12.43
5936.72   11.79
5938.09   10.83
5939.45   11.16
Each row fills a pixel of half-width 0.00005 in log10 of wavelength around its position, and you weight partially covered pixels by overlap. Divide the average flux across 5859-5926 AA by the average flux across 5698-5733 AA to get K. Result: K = 0.41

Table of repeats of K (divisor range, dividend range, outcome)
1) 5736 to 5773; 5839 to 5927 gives 0.96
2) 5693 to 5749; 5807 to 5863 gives 0.49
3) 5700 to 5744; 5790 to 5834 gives 0.53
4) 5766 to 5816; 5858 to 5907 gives 0.95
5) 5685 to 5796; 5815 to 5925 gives 0.62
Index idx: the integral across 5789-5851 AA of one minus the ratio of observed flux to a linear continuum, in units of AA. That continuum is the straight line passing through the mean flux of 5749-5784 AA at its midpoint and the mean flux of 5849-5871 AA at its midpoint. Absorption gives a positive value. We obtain 1.5 AA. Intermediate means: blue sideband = 11.2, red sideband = 11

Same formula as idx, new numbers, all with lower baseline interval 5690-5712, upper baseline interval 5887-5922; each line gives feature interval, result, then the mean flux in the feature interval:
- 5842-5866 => 9.1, 10.9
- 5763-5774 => 7.0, 10.9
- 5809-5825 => 8.8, 10.3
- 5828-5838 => 4.6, 11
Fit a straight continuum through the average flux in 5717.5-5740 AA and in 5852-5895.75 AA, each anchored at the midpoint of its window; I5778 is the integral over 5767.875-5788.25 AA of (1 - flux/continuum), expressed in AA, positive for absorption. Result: 0.1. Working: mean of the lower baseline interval 11.2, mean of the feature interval 10.8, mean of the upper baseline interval 10.5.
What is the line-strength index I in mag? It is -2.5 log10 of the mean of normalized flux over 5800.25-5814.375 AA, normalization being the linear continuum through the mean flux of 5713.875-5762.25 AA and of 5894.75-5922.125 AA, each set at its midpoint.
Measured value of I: 0.07 mag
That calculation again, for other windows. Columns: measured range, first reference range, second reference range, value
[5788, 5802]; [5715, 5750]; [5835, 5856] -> -0.049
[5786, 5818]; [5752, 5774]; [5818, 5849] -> 0.028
